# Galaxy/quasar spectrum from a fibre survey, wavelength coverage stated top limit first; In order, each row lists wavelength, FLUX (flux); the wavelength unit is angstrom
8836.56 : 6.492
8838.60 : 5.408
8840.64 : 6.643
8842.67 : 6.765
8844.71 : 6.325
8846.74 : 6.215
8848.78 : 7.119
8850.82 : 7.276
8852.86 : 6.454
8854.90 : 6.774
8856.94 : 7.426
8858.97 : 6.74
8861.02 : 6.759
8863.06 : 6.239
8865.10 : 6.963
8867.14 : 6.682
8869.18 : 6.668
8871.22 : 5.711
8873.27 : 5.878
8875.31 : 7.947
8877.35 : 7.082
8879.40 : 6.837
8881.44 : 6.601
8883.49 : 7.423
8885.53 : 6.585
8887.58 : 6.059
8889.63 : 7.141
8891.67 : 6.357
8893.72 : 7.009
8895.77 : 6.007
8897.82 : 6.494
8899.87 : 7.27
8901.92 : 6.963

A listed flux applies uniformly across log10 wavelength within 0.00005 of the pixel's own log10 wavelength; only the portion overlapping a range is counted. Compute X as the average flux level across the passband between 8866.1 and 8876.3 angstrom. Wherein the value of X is 6.58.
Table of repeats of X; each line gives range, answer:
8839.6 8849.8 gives 6.61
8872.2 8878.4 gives 6.95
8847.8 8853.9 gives 6.94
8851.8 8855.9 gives 6.61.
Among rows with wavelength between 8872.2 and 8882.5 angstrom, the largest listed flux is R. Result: 7.947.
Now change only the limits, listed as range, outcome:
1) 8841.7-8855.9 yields 7.276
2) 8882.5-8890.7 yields 7.423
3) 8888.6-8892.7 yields 7.141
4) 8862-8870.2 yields 6.963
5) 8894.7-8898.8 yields 6.494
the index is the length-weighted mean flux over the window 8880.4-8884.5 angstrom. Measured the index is 7.01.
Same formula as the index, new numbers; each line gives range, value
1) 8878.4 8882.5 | 6.72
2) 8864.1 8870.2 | 6.78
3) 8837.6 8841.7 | 6.04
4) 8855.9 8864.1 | 6.79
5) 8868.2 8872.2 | 6.19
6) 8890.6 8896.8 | 6.47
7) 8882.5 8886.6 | 6.99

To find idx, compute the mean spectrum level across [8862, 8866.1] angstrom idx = 6.6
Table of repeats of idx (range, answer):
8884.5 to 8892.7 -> 6.54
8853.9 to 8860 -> 6.98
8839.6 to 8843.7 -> 6.69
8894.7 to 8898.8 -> 6.25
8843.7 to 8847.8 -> 6.28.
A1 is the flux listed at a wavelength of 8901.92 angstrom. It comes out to 6.963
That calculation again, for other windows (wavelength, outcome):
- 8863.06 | 6.239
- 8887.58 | 6.059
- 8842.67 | 6.765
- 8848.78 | 7.119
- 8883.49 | 7.423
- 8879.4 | 6.837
